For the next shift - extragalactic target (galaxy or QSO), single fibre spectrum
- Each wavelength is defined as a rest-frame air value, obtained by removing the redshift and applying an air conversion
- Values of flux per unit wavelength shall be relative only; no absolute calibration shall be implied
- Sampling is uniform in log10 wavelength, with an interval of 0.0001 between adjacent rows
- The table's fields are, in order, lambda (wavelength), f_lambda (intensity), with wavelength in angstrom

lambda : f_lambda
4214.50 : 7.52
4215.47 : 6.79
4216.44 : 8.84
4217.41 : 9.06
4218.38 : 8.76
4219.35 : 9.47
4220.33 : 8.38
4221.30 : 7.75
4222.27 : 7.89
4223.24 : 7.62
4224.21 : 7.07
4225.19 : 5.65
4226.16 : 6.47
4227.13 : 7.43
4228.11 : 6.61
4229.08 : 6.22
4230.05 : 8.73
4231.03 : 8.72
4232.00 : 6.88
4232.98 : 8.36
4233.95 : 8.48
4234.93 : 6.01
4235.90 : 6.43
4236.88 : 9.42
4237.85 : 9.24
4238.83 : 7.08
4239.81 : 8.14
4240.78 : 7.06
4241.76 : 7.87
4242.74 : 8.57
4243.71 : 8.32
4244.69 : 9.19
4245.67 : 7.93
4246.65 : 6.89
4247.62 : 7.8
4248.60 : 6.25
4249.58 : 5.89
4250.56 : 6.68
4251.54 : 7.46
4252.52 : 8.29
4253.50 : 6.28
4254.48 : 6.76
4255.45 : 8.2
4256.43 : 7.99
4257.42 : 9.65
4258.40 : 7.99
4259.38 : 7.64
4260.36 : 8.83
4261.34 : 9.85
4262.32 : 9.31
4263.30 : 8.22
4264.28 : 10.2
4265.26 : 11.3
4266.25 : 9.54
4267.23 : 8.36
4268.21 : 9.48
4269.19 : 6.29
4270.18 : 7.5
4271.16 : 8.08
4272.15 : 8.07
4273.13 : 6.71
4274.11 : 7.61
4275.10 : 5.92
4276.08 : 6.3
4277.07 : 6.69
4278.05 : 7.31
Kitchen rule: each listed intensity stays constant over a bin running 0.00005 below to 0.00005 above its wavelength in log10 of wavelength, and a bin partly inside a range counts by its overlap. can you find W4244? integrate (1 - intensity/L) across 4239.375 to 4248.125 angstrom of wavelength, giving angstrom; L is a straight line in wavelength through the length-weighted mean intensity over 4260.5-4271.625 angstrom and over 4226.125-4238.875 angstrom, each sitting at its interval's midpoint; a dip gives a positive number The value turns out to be 0.1 angstrom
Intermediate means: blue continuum 7.63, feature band 7.98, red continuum 8.92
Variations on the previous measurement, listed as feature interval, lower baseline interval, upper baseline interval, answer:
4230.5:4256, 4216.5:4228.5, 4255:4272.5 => 1.8 angstrom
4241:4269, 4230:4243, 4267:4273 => -1.2 angstrom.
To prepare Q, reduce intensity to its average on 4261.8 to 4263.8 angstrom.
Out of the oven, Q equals 8.81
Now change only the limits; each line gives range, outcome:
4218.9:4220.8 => 8.88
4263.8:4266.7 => 10.3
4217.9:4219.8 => 9.12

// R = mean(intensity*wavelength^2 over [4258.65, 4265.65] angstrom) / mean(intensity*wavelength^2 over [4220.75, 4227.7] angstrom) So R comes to 1.32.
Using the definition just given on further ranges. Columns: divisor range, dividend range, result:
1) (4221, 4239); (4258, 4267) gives 1.25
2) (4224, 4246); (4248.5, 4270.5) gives 1.09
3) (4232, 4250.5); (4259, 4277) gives 1.09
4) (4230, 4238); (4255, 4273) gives 1.11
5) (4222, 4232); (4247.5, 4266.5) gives 1.15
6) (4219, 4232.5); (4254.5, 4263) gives 1.17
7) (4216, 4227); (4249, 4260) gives 0.97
